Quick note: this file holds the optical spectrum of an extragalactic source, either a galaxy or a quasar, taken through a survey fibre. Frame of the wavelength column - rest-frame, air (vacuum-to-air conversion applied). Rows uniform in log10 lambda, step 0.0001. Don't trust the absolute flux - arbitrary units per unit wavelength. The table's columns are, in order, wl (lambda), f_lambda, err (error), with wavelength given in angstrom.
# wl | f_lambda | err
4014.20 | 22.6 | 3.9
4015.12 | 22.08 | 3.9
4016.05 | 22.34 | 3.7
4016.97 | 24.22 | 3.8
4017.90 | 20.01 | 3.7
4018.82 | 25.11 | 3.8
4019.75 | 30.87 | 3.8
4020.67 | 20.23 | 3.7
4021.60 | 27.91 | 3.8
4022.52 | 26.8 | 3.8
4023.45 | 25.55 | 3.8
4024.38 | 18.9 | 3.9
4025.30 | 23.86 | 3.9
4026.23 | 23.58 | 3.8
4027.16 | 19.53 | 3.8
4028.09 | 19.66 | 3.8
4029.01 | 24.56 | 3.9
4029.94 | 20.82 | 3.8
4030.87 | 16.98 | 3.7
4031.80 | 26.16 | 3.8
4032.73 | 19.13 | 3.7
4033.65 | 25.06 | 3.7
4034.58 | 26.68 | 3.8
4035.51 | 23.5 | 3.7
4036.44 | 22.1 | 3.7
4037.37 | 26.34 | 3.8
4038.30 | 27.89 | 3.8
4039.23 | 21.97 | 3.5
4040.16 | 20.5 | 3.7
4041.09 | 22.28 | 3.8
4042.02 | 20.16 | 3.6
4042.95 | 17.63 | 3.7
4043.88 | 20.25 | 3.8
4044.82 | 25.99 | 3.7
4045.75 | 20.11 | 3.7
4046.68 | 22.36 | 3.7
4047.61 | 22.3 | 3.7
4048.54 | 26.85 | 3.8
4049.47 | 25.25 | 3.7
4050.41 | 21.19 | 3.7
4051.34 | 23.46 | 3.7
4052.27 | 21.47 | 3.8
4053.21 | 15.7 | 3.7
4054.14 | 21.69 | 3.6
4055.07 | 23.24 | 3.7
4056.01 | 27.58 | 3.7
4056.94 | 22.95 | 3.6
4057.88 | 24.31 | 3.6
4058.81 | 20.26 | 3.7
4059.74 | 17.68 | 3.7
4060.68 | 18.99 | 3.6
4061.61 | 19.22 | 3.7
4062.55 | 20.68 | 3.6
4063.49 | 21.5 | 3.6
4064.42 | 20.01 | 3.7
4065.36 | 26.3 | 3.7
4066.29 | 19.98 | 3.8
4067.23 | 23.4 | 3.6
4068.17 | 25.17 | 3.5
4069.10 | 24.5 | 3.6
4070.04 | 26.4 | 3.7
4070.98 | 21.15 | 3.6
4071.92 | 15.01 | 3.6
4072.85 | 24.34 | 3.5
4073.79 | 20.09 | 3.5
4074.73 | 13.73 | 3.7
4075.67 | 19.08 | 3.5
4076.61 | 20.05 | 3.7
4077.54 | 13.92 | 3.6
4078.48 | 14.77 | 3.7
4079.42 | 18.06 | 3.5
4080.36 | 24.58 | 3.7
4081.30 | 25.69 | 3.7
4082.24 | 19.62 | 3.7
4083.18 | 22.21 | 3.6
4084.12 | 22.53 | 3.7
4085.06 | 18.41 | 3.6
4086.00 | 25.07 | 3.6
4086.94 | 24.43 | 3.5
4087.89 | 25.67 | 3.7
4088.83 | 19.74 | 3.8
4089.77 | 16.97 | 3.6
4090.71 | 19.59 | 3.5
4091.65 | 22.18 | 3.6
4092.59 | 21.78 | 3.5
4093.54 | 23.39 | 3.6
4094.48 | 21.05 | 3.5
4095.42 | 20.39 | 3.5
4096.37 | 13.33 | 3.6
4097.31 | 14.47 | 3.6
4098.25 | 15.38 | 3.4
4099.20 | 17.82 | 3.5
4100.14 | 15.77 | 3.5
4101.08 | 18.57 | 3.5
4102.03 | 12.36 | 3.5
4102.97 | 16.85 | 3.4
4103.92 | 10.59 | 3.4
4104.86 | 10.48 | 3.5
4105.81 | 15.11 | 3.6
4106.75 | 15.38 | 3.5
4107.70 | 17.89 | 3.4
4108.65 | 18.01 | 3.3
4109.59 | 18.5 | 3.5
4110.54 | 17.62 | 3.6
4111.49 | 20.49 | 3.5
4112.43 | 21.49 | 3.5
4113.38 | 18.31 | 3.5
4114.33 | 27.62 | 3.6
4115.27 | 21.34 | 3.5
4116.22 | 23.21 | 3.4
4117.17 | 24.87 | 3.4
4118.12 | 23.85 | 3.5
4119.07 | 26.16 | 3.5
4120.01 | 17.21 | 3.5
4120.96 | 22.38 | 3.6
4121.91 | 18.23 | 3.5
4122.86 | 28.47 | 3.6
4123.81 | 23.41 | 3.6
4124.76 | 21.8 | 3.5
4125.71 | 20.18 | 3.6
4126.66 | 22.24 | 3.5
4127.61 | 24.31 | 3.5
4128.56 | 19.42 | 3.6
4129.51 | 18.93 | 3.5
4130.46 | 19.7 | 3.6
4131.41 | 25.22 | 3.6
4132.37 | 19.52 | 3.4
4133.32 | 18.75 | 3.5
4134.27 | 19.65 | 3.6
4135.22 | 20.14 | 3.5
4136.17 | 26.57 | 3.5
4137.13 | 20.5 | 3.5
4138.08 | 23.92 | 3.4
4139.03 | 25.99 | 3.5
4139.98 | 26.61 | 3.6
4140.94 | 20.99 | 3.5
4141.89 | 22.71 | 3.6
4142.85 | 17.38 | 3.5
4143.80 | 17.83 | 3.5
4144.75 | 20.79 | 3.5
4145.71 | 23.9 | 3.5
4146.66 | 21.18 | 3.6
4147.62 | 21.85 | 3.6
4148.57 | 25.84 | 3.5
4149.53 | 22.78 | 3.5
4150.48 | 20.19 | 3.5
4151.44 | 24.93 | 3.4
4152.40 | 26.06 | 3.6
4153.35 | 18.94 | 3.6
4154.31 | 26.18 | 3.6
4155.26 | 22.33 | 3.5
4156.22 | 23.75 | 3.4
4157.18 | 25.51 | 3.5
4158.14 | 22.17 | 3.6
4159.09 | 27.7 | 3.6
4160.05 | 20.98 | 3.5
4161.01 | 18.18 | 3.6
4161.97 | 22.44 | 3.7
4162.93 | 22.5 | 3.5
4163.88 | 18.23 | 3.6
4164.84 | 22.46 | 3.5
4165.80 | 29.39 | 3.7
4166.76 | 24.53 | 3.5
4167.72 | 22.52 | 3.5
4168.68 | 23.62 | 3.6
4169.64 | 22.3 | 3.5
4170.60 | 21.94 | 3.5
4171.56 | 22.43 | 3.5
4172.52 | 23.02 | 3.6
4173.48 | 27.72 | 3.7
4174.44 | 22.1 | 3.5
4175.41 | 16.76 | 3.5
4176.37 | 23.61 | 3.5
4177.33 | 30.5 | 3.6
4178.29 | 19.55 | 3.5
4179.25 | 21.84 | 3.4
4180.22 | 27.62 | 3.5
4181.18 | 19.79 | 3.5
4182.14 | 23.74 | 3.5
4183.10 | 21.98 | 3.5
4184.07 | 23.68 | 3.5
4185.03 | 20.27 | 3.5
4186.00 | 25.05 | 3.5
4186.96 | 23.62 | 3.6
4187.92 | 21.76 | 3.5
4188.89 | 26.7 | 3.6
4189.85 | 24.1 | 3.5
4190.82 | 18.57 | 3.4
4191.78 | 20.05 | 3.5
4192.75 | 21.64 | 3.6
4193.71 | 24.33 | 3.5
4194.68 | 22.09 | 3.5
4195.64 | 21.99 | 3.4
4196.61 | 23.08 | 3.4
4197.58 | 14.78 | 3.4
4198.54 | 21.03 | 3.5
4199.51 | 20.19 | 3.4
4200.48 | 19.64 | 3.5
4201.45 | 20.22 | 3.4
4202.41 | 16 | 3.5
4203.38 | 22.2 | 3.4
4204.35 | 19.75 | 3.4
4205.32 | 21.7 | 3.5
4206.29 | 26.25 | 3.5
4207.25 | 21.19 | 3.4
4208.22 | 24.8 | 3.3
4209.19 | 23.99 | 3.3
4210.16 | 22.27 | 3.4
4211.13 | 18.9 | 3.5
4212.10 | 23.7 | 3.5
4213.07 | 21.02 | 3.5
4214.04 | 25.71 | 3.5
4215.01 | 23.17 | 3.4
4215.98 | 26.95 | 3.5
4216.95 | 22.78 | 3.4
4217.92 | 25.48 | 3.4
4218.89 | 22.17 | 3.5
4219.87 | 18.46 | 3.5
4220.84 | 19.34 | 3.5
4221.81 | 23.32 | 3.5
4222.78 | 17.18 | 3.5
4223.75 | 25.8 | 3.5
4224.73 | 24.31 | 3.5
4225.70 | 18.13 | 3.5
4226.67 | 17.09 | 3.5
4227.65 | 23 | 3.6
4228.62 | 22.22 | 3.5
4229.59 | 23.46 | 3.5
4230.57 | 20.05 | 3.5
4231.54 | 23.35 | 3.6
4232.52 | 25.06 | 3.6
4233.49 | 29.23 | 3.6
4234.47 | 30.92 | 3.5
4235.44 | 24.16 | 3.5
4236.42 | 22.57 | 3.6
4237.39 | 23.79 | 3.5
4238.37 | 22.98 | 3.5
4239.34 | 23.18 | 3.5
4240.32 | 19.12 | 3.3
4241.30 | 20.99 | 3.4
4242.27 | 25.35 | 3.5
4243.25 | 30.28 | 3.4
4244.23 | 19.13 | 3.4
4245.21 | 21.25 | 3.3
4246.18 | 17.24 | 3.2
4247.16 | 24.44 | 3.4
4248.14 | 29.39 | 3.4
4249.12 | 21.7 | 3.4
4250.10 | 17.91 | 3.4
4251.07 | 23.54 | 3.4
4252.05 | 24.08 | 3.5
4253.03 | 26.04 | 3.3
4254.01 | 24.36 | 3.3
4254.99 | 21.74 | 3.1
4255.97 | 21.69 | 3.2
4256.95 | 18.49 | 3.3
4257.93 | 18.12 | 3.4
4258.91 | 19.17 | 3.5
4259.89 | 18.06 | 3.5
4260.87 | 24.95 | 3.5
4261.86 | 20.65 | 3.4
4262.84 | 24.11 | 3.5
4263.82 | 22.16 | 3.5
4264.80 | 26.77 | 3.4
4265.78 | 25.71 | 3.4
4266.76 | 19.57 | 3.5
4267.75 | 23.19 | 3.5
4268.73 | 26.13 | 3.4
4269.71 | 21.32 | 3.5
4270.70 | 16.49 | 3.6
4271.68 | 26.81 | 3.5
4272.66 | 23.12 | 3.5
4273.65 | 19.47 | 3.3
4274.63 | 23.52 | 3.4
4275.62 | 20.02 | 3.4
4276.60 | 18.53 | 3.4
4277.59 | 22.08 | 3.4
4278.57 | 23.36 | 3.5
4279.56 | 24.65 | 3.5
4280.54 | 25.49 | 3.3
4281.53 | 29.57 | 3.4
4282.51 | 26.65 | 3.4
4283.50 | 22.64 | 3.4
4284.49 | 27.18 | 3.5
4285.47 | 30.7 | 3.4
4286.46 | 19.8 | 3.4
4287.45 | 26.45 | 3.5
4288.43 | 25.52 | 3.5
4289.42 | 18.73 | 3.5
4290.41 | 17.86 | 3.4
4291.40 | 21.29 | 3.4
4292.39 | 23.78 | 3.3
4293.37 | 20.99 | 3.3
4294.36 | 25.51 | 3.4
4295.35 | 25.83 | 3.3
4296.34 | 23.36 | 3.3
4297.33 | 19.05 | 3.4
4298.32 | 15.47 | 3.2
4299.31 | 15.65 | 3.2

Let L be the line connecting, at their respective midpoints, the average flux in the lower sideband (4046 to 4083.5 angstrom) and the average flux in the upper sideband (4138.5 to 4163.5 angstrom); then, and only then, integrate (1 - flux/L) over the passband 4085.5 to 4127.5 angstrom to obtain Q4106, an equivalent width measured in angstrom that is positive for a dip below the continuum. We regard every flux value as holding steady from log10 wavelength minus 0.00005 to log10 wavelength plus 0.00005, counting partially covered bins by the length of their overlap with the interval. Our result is 4.2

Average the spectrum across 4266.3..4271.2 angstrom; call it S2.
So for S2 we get 21.3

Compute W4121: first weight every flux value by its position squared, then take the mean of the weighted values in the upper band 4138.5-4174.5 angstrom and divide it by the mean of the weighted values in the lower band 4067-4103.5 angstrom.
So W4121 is 1.19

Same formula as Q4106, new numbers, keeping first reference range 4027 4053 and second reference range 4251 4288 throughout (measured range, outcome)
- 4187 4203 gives 1.2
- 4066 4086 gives 1.6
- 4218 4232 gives 0.9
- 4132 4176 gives 0.5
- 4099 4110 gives 3.5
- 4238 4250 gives 0.1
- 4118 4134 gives 0.7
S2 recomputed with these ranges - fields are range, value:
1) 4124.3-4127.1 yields 21.4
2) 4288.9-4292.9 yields 20.4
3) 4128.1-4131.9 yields 20.8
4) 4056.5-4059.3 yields 22.5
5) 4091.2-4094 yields 22.4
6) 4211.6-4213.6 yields 22.4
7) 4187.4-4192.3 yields 22.2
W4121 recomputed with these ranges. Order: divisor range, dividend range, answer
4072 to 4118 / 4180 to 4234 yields 1.22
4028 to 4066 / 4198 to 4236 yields 1.09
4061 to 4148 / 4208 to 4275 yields 1.18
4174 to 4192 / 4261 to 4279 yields 1.03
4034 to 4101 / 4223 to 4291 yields 1.18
